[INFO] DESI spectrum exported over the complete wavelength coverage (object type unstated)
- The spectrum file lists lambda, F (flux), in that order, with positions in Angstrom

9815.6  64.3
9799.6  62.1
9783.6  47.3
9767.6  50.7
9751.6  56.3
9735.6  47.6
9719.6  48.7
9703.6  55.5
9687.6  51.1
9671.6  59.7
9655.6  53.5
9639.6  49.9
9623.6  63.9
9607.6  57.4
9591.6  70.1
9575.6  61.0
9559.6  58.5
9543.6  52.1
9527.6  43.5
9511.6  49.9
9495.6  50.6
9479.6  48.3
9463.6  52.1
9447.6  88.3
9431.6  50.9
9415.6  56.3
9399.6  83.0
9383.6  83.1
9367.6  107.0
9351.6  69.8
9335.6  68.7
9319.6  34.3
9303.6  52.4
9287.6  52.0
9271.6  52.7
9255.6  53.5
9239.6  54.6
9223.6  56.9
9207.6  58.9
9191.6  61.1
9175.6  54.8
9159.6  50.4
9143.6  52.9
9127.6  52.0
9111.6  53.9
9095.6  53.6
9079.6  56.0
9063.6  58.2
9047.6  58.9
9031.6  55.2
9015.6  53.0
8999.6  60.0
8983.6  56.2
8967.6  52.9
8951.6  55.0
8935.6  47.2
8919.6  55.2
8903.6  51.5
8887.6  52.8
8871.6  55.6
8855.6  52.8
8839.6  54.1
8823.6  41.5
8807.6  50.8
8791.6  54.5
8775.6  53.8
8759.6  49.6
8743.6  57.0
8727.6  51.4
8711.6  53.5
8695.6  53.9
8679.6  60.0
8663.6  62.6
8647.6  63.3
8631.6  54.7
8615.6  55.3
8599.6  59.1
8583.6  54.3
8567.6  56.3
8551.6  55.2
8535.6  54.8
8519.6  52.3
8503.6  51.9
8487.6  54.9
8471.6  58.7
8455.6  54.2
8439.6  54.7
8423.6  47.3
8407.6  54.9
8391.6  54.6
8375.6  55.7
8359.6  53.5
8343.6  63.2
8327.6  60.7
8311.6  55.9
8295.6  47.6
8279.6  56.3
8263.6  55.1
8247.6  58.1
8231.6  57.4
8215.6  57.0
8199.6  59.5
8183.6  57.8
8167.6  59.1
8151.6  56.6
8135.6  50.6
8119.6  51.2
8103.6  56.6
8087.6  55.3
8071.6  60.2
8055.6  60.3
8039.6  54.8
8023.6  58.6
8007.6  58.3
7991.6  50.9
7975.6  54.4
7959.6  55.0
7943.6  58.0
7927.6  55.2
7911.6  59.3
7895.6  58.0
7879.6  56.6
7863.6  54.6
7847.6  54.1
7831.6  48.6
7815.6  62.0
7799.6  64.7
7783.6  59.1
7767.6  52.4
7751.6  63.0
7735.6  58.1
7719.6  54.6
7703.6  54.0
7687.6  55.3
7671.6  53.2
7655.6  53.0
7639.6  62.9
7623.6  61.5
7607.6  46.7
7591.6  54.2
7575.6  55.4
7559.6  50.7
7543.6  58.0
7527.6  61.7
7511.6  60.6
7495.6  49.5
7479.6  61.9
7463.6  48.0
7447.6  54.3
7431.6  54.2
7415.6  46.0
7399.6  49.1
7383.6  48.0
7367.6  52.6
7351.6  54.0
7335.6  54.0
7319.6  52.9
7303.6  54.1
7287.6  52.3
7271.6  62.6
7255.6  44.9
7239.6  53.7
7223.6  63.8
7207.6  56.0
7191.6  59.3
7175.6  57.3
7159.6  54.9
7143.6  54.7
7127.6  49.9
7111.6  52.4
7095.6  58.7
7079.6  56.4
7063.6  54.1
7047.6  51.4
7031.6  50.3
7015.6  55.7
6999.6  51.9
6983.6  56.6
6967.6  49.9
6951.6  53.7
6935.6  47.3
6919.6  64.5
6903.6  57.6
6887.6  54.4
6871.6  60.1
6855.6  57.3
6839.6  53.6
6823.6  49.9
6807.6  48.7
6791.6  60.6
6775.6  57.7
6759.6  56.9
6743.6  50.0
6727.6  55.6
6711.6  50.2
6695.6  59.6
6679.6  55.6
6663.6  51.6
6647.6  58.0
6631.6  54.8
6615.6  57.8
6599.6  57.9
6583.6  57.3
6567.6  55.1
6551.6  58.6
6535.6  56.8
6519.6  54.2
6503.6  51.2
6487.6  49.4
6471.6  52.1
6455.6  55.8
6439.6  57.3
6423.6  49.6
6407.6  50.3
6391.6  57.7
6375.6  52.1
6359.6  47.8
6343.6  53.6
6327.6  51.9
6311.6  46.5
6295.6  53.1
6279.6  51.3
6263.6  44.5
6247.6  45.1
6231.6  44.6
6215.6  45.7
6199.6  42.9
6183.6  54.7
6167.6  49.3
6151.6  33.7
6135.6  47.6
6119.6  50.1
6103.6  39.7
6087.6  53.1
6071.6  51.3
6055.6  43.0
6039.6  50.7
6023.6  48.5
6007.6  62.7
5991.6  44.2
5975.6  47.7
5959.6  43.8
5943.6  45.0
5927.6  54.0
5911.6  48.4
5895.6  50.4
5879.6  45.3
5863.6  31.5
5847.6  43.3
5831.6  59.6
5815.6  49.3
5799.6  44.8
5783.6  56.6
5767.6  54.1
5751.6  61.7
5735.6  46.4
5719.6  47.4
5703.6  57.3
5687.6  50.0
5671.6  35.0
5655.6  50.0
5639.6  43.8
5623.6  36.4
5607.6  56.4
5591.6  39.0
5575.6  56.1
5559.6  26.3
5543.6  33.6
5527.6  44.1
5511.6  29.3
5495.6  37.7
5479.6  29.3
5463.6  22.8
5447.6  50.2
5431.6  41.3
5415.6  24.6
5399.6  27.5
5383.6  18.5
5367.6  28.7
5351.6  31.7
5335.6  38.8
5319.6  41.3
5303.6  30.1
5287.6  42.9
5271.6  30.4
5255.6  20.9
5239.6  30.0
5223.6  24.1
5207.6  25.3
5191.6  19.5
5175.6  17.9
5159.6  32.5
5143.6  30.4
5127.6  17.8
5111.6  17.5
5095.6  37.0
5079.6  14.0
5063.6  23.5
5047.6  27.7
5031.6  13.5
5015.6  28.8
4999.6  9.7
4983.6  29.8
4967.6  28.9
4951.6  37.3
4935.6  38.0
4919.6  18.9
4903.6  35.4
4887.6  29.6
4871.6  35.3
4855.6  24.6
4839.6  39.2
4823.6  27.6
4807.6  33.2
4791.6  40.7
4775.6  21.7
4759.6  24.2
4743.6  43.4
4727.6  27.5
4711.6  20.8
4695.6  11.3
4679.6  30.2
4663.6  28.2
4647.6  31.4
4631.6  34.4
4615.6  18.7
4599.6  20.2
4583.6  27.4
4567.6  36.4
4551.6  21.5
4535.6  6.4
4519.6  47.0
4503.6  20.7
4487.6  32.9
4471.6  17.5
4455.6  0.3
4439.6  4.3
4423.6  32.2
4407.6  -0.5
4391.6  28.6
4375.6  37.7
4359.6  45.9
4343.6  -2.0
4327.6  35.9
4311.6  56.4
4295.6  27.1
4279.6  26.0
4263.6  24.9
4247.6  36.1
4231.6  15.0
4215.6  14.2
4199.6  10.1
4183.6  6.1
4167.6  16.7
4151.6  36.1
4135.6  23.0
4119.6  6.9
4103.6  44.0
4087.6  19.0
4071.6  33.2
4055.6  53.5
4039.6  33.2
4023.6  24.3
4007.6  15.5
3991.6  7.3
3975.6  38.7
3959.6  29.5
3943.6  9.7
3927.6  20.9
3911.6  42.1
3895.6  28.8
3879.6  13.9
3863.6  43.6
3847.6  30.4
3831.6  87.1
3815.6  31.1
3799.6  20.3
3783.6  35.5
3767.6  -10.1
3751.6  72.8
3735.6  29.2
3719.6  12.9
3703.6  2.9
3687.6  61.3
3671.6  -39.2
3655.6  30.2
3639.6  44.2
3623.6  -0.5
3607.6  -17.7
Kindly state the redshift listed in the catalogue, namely 0.428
